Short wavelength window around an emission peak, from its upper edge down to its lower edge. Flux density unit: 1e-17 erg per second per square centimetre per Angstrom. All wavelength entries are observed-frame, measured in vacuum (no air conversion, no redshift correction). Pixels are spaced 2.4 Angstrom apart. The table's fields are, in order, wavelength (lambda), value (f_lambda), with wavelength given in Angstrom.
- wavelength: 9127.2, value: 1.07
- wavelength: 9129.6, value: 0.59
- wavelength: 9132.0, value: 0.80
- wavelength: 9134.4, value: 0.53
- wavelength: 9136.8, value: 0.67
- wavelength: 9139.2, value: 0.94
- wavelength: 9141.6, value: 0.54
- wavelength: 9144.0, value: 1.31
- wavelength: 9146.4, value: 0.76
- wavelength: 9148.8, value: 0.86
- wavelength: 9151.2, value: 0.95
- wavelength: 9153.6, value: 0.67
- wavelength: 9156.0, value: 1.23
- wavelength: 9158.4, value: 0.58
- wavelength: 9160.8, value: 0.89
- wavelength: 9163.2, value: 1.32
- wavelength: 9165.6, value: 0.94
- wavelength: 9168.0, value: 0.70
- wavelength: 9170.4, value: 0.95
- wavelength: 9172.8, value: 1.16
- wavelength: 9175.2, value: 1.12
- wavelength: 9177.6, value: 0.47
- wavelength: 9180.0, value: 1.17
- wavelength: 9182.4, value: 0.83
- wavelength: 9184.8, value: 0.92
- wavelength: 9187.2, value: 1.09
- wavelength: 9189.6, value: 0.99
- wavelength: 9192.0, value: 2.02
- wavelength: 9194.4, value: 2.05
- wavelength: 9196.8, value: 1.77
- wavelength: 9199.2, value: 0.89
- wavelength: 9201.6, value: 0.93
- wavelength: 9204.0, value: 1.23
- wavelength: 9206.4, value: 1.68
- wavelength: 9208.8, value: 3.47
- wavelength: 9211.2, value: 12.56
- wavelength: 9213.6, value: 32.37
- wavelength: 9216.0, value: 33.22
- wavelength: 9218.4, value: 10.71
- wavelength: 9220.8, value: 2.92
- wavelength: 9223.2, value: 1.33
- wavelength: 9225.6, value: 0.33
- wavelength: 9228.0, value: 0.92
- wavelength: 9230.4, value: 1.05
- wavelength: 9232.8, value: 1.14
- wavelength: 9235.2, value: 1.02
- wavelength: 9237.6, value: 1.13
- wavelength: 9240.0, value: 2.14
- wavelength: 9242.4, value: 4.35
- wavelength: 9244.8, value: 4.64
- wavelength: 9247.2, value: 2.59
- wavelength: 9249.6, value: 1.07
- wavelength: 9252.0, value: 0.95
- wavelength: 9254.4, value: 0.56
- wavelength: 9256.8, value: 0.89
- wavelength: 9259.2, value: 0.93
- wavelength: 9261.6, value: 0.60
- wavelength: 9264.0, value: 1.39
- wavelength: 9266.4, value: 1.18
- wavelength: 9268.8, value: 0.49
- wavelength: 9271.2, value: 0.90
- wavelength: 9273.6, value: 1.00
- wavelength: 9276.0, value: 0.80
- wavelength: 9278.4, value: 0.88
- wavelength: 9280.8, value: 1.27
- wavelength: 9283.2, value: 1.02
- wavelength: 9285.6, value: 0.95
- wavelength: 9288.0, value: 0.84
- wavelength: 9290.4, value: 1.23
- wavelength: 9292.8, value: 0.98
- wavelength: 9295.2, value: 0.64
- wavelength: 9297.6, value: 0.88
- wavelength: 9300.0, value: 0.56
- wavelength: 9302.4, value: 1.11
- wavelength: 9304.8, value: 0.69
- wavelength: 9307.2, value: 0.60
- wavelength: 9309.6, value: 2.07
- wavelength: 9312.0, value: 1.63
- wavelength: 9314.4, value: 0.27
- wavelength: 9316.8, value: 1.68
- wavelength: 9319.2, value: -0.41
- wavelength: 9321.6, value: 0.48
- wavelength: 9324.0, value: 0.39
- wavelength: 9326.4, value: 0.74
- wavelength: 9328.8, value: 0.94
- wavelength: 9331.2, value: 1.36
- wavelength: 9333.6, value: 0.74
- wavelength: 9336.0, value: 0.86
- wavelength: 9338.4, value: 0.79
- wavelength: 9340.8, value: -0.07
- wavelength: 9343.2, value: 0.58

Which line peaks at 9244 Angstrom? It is [N II] 6583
